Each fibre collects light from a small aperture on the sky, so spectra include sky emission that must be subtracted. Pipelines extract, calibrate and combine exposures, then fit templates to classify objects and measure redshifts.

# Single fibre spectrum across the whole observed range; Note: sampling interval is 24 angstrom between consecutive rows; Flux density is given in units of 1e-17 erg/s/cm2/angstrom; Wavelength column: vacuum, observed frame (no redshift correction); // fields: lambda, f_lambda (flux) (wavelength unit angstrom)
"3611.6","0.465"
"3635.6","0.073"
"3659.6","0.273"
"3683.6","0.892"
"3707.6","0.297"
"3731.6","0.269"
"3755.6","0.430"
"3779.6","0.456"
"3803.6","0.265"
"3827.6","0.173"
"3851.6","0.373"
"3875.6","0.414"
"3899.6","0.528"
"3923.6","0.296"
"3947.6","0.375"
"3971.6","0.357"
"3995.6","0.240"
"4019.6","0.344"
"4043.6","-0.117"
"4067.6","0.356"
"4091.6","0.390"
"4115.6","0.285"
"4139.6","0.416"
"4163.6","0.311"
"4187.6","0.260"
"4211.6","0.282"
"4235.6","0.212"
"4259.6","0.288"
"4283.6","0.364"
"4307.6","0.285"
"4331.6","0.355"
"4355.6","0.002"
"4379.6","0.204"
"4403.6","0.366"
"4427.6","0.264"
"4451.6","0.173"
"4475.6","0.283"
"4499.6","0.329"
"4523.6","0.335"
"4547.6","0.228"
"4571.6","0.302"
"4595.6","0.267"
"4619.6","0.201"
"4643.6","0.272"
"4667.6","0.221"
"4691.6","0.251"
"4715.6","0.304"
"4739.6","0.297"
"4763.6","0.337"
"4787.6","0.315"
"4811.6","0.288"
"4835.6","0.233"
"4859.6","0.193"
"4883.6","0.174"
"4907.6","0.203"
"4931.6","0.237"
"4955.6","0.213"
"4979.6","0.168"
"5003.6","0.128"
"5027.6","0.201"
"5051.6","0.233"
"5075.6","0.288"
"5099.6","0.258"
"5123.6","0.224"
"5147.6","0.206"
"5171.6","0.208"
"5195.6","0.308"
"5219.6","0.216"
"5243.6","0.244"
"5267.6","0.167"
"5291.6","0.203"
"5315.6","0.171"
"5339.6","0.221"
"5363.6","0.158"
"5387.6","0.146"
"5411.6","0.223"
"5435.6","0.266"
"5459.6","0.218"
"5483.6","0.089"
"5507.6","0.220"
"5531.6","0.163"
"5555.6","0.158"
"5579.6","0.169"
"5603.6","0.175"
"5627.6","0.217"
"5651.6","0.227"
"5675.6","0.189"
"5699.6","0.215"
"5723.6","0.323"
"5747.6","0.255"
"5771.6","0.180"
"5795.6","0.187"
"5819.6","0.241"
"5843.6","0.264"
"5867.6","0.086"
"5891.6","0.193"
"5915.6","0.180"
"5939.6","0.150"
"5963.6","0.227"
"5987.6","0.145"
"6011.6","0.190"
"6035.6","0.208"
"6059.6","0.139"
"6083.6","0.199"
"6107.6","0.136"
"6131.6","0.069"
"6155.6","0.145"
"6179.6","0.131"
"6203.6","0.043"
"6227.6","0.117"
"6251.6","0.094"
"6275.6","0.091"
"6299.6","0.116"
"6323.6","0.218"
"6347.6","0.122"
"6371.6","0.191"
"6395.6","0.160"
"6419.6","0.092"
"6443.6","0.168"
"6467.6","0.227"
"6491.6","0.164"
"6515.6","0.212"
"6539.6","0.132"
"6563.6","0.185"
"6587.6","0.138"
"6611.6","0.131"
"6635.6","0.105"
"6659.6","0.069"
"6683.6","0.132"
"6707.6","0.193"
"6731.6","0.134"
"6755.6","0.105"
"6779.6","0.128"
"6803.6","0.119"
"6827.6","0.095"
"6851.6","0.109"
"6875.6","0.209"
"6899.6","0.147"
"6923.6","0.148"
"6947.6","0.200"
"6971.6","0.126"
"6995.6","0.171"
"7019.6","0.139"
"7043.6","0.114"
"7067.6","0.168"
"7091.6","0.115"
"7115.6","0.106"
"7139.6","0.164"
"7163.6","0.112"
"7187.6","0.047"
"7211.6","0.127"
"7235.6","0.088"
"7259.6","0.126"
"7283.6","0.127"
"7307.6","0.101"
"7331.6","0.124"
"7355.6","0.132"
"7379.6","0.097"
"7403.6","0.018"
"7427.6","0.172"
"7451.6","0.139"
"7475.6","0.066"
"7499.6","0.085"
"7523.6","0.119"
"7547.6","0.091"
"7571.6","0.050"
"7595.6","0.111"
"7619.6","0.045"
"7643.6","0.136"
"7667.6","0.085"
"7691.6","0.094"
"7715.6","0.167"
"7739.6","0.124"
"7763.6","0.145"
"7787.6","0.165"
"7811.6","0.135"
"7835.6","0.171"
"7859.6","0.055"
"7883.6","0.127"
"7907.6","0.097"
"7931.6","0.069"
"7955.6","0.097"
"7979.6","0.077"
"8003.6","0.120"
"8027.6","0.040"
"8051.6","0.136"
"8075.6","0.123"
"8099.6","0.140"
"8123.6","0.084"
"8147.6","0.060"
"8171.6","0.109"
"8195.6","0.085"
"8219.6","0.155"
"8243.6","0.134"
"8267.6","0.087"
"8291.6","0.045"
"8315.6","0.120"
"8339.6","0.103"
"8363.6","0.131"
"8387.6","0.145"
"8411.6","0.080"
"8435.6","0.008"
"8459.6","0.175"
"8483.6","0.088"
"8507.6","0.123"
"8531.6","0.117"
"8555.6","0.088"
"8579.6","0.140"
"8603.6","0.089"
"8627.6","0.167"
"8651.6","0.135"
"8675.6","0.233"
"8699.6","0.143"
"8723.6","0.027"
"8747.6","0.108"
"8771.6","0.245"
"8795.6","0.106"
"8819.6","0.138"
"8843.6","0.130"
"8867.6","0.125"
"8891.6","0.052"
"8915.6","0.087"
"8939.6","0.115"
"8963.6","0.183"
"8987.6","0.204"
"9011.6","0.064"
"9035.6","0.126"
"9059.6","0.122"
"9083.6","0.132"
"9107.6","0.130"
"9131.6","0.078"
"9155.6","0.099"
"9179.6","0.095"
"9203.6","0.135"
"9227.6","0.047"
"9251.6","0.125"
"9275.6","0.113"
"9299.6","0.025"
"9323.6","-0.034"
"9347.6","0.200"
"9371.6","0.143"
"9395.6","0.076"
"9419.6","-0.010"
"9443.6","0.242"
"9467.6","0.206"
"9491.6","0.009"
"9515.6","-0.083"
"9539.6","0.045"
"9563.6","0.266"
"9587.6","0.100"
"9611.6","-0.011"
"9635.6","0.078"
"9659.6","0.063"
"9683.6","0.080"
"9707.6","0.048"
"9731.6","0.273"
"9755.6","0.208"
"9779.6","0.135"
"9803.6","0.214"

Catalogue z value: 1.61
